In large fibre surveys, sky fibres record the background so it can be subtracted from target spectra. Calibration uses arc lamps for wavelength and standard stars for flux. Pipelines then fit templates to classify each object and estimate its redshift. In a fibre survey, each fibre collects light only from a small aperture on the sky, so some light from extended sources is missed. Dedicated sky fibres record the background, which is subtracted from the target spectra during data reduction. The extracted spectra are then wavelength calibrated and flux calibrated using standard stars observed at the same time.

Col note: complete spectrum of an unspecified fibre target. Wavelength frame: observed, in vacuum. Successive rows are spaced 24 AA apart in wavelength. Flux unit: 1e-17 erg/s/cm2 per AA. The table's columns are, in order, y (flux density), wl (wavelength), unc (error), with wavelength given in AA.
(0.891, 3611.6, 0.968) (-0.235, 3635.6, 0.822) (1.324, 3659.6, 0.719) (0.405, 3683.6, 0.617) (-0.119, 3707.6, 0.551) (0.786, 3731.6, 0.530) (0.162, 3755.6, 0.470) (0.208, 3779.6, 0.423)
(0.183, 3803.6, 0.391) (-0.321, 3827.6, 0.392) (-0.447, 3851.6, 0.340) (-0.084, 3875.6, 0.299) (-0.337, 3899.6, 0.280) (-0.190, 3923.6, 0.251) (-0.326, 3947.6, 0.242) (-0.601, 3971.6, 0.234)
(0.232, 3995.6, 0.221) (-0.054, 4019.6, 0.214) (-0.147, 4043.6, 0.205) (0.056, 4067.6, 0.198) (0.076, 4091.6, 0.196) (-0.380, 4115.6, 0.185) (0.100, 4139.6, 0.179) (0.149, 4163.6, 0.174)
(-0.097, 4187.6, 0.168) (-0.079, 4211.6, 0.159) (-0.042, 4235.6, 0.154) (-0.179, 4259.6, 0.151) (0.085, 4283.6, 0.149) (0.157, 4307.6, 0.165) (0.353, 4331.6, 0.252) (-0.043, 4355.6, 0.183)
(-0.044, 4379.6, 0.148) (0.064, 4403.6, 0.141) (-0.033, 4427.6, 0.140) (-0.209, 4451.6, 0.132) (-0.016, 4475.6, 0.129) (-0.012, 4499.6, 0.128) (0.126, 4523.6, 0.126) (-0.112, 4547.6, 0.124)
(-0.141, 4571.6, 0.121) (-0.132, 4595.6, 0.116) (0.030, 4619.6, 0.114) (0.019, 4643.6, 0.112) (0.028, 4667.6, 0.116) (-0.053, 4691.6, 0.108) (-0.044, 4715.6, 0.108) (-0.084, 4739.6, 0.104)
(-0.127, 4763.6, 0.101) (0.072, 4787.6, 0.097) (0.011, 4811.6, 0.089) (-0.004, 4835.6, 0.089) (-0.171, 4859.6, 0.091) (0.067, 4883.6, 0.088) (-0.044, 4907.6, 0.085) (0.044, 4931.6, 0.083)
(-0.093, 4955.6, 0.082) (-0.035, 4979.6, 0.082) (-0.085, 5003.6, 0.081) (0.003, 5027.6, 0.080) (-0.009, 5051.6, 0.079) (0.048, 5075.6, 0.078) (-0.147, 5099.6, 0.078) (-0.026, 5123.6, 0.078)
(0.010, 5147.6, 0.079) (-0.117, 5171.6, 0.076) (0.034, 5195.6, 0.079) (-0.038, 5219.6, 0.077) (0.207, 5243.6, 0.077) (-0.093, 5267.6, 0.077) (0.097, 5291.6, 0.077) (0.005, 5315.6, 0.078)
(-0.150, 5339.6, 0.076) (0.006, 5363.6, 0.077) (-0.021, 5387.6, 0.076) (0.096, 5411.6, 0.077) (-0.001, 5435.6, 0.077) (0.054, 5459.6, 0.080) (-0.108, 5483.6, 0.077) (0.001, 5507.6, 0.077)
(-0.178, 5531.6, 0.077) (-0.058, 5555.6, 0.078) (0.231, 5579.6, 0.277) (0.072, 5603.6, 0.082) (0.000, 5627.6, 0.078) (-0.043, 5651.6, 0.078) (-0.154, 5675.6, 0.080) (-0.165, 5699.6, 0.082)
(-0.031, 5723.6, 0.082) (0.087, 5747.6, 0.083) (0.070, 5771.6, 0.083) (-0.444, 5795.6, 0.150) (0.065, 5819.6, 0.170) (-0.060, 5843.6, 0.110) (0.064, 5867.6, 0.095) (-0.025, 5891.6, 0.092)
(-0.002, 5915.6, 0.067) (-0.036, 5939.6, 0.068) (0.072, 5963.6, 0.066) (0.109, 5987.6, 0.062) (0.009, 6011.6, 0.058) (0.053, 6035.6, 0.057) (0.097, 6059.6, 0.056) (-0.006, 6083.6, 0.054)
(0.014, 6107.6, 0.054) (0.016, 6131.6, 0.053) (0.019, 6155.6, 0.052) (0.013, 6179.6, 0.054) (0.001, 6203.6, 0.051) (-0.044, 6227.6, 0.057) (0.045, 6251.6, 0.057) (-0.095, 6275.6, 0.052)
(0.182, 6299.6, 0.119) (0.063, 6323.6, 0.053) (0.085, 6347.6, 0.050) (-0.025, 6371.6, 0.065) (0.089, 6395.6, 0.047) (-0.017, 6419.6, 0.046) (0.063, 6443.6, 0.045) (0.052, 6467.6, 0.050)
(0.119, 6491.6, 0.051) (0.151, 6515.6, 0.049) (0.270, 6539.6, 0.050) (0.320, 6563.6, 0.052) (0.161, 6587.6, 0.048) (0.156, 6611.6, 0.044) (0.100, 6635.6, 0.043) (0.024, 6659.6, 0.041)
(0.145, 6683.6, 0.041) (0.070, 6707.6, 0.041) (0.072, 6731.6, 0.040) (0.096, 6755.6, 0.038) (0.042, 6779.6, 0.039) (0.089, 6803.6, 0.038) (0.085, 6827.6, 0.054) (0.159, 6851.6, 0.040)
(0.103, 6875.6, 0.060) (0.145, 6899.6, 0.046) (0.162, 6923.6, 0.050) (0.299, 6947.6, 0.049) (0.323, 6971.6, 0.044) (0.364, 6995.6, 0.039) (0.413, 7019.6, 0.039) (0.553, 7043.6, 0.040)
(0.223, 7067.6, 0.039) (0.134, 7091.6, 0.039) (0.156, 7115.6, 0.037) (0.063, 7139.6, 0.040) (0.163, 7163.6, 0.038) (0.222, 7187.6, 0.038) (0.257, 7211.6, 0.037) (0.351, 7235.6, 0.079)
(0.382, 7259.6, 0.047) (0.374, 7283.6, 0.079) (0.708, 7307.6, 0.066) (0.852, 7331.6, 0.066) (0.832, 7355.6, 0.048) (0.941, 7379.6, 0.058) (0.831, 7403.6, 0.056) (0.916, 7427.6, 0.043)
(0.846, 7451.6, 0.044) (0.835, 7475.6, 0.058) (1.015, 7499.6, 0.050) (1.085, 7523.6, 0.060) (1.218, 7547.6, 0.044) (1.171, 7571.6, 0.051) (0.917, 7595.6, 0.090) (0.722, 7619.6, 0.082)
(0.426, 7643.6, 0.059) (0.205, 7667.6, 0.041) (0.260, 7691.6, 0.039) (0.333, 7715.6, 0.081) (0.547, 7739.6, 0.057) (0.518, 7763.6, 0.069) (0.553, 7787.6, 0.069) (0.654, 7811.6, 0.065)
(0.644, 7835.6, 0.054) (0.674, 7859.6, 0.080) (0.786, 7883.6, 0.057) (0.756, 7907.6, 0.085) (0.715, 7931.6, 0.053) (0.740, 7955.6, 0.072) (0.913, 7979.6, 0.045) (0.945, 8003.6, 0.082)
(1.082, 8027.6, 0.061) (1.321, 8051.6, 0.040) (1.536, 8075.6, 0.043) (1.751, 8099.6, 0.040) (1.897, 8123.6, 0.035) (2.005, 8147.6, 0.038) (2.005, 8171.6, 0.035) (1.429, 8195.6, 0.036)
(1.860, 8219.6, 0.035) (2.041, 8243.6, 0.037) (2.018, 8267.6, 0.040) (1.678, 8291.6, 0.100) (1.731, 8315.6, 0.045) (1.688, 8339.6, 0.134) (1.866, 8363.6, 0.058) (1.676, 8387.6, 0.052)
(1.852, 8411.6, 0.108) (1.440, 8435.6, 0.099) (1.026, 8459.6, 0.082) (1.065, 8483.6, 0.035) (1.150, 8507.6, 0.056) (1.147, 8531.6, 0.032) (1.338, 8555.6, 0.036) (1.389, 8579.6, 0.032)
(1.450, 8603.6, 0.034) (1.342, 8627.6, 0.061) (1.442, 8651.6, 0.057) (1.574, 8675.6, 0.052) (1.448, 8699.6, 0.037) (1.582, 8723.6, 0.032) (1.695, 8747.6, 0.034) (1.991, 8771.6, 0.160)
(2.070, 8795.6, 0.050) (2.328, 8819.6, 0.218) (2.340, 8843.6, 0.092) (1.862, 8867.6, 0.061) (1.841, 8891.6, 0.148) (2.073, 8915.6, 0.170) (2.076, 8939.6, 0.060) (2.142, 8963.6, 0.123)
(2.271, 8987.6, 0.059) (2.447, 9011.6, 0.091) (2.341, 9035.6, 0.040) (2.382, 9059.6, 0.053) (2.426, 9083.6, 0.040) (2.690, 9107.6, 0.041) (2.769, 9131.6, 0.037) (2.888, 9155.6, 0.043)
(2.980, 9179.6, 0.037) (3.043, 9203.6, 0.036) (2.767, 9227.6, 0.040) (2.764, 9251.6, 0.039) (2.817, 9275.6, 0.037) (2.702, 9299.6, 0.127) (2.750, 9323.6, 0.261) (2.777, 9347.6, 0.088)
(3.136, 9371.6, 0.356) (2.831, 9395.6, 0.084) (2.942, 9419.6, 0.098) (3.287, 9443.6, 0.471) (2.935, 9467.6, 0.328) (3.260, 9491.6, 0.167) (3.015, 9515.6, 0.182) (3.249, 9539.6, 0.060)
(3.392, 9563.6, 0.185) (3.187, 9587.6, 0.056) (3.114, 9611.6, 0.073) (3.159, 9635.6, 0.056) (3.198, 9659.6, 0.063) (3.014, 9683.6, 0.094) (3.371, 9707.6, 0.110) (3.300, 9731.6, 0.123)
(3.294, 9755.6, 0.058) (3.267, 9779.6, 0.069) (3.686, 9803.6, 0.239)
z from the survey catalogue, 0.00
